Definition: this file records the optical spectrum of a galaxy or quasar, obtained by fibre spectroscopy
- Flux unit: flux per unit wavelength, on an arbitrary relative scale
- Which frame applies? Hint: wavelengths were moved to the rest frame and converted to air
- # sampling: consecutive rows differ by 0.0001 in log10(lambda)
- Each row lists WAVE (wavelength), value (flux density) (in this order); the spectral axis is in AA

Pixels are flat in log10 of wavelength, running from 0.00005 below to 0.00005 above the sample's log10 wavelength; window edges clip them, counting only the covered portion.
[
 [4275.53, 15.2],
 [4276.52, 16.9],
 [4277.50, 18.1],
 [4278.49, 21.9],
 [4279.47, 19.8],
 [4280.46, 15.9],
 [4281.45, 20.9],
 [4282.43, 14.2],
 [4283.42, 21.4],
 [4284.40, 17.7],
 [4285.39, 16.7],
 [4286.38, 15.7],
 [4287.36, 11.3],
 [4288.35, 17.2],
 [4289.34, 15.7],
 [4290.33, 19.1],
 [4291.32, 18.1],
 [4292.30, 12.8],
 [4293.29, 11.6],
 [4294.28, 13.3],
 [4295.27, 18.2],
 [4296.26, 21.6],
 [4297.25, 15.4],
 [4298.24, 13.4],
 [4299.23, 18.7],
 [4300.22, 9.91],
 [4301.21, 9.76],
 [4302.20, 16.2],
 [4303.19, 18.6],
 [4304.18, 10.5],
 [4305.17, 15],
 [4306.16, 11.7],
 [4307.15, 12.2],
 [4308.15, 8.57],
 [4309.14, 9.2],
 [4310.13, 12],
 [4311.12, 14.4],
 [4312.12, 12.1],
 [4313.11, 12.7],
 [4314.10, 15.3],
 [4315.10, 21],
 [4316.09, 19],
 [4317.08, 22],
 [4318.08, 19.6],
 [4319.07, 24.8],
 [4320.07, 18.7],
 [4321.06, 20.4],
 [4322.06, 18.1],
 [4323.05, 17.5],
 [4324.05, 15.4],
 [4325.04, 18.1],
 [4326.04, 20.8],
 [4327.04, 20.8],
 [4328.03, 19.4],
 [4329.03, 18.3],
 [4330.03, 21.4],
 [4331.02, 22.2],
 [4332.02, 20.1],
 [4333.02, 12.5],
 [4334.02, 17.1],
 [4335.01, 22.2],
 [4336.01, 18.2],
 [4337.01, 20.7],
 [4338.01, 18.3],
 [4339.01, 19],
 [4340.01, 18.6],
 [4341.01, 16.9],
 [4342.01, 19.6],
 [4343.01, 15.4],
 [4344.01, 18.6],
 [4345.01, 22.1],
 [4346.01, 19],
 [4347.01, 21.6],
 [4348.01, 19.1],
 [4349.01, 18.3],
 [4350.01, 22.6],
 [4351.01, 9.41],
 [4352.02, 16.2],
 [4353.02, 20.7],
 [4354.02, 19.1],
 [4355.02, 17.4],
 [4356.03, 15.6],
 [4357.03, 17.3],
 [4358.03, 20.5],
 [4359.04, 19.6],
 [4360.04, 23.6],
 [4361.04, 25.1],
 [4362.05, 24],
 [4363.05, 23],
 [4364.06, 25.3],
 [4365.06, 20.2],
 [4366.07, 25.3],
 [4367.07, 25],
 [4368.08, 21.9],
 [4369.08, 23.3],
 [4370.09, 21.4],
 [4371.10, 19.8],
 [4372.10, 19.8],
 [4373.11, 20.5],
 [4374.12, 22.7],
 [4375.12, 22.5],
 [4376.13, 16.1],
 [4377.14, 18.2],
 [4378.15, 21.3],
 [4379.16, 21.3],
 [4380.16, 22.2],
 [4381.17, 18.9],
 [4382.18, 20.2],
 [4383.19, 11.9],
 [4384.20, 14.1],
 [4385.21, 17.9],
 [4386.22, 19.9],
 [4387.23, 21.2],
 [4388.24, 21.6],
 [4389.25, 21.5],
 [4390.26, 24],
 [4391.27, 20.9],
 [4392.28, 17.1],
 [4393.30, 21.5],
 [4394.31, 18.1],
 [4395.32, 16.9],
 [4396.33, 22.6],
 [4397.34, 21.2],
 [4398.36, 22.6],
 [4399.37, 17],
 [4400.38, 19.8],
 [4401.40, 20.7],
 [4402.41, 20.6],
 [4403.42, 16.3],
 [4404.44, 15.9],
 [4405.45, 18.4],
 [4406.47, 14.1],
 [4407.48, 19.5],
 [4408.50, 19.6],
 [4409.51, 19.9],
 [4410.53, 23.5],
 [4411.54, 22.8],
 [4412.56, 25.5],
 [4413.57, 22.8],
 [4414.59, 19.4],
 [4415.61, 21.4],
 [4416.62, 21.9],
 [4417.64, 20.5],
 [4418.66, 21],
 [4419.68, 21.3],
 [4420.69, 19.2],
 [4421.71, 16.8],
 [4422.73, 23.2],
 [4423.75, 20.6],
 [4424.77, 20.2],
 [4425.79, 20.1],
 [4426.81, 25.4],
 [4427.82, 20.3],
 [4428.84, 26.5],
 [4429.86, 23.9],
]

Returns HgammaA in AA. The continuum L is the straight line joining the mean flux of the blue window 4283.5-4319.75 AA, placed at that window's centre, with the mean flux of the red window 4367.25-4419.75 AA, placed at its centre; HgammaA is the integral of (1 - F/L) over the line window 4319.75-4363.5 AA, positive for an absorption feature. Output -4.3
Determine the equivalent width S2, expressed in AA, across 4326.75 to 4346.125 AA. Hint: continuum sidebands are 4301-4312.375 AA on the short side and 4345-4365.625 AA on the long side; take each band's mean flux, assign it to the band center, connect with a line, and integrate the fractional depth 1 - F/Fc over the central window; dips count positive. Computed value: -2.2 AA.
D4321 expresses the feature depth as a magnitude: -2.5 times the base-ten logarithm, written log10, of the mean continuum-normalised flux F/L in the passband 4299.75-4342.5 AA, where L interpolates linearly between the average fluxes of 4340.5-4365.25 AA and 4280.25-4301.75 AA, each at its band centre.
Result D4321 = 0.050 mag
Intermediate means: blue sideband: 15.8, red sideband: 19.6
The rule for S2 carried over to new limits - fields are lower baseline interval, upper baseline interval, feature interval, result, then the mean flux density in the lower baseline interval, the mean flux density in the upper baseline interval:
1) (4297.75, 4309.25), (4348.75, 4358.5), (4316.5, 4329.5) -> -4.2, 12.9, 17.7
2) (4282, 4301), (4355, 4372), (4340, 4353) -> 1.3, 15.8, 21.7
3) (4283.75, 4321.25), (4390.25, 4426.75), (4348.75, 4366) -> -2.0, 15.5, 20.2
